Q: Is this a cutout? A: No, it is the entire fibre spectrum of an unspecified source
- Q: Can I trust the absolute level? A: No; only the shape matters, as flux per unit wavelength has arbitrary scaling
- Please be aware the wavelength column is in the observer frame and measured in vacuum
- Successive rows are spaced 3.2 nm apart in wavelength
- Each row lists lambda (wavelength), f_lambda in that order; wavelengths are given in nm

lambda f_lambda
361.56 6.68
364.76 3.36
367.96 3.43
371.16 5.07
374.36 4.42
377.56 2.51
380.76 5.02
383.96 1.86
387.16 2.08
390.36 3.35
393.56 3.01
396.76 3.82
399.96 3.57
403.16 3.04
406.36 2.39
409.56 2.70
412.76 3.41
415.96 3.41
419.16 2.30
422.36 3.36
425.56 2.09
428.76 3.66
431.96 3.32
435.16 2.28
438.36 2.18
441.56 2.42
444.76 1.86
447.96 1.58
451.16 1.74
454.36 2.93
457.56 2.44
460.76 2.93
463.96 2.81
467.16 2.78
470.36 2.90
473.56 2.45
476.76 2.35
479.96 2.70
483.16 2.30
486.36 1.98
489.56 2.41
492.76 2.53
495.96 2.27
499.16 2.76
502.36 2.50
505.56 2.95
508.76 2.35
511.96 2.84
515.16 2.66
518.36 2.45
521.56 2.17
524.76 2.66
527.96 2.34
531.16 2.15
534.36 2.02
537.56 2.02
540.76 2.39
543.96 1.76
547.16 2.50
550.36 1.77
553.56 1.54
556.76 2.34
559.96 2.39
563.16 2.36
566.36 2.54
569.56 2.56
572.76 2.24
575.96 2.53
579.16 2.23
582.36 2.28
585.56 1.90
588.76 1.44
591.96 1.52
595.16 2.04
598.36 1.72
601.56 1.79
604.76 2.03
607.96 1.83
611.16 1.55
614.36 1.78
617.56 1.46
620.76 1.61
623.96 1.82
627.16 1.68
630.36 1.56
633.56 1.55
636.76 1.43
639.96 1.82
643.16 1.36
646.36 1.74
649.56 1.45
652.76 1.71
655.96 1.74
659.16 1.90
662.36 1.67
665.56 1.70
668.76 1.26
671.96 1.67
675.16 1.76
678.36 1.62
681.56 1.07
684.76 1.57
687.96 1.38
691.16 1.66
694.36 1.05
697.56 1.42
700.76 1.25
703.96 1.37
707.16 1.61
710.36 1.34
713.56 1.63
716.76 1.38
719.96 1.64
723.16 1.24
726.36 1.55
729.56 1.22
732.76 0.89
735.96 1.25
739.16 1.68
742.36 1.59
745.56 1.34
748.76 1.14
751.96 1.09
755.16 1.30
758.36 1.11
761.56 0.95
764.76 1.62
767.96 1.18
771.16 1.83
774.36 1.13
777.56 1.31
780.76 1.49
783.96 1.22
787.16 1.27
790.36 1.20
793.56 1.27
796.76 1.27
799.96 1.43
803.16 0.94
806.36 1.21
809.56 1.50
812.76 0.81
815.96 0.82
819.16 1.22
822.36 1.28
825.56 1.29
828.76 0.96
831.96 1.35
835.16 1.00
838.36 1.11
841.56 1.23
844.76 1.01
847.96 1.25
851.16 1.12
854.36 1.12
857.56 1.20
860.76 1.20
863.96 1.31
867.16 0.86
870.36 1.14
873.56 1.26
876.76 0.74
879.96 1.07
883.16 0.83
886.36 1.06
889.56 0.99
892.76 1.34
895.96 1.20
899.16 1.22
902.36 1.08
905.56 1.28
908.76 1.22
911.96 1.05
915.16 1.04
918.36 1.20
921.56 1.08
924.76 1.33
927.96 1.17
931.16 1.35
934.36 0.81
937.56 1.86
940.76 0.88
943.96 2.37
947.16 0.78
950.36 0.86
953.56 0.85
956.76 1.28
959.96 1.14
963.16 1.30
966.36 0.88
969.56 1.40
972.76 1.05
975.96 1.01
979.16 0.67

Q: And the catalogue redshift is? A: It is 0.20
